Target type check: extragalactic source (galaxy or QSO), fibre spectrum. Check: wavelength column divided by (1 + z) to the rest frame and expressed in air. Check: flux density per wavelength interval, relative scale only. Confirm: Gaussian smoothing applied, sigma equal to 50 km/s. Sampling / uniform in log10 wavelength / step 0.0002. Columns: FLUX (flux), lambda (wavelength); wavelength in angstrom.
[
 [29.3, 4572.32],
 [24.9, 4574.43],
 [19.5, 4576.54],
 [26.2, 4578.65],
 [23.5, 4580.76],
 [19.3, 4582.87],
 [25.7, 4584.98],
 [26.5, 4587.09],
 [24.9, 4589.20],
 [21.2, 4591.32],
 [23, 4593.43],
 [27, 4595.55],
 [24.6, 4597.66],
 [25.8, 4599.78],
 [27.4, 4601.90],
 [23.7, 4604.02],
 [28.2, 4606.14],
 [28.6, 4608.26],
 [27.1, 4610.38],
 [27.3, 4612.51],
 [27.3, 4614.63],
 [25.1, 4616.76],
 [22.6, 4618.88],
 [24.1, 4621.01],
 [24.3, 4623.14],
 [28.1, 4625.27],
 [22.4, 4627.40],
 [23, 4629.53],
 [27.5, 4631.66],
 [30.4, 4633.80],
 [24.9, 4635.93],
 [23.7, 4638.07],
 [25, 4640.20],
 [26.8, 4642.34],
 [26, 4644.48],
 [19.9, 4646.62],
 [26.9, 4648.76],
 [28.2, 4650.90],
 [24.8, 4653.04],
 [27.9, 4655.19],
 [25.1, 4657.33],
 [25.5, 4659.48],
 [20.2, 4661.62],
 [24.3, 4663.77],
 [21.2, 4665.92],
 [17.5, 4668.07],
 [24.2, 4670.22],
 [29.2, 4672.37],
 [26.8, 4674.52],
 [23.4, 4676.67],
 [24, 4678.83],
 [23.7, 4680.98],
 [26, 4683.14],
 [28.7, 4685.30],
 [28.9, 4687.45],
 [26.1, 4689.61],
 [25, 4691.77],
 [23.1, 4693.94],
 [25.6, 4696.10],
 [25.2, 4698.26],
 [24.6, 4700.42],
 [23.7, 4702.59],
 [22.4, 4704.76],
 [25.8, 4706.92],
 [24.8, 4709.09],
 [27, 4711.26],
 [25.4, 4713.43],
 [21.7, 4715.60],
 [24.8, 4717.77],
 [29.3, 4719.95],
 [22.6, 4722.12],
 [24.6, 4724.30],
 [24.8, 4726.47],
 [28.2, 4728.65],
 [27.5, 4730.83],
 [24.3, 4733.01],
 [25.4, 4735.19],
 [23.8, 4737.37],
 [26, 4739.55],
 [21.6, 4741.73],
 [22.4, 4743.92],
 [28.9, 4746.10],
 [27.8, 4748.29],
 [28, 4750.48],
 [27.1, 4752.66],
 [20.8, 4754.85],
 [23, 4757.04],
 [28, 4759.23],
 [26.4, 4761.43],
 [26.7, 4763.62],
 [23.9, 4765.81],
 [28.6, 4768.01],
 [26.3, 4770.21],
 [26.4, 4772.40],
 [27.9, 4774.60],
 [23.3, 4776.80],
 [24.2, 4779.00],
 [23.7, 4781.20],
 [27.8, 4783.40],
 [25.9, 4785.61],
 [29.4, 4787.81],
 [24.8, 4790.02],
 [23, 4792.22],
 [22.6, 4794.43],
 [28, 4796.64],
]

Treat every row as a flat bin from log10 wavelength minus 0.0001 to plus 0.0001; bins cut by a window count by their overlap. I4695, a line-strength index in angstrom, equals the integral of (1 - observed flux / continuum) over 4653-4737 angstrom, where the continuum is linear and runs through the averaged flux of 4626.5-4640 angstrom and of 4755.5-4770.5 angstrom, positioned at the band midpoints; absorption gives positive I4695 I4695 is 2.2 angstrom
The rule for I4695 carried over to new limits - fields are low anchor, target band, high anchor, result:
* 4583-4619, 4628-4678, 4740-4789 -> 1.5 angstrom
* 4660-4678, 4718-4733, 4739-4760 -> -0.7 angstrom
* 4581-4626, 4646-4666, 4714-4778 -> 0.6 angstrom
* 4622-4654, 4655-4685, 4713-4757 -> 1.4 angstrom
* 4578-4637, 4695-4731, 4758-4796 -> 0.7 angstrom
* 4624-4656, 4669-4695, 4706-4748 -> -0.3 angstrom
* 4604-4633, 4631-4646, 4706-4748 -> -0.2 angstrom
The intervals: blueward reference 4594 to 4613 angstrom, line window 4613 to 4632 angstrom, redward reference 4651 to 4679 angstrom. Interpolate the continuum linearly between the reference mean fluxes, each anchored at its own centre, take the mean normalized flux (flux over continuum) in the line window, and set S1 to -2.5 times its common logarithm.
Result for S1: 0.04 mag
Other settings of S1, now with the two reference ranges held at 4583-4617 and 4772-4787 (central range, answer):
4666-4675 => 0.08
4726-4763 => 0.00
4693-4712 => 0.04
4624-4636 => -0.02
